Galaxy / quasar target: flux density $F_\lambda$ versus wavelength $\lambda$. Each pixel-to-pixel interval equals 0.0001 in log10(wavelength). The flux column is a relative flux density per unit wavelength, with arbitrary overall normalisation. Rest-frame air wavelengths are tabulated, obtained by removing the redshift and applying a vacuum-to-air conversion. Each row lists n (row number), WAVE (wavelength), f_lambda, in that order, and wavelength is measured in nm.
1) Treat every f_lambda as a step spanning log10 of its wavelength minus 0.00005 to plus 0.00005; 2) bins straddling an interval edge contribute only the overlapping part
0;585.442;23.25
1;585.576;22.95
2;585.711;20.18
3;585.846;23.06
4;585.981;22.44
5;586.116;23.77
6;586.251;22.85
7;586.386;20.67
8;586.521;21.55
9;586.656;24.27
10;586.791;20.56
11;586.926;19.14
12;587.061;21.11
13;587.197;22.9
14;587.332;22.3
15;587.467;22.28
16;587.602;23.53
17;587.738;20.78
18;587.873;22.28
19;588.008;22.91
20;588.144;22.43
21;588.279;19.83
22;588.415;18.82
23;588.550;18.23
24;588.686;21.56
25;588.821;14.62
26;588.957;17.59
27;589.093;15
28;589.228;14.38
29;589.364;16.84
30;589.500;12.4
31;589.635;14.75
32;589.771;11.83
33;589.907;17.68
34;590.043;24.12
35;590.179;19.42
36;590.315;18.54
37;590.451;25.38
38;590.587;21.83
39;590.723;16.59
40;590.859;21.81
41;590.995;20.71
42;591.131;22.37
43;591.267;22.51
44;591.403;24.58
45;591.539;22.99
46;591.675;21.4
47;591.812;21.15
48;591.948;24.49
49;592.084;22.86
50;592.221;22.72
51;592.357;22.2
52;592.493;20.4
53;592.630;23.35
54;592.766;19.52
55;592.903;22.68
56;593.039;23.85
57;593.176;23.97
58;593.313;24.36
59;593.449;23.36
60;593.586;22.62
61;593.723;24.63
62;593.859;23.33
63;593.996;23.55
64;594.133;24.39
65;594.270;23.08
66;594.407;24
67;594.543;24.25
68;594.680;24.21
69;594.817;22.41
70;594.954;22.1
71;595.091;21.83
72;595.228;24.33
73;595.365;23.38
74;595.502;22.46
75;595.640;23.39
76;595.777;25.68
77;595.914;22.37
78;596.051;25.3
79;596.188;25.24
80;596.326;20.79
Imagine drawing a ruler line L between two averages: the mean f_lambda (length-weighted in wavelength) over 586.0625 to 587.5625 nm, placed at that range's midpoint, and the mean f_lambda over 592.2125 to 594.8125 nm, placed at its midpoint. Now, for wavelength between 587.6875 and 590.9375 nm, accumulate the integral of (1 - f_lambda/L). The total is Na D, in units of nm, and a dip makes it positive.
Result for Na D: 0.53 nm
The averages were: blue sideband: 22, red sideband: 23.2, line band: 18.7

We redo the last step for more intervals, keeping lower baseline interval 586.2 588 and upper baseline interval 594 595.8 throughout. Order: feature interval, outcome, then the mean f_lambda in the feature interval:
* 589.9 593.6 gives 0.11 nm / 22.1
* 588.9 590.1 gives 0.34 nm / 16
